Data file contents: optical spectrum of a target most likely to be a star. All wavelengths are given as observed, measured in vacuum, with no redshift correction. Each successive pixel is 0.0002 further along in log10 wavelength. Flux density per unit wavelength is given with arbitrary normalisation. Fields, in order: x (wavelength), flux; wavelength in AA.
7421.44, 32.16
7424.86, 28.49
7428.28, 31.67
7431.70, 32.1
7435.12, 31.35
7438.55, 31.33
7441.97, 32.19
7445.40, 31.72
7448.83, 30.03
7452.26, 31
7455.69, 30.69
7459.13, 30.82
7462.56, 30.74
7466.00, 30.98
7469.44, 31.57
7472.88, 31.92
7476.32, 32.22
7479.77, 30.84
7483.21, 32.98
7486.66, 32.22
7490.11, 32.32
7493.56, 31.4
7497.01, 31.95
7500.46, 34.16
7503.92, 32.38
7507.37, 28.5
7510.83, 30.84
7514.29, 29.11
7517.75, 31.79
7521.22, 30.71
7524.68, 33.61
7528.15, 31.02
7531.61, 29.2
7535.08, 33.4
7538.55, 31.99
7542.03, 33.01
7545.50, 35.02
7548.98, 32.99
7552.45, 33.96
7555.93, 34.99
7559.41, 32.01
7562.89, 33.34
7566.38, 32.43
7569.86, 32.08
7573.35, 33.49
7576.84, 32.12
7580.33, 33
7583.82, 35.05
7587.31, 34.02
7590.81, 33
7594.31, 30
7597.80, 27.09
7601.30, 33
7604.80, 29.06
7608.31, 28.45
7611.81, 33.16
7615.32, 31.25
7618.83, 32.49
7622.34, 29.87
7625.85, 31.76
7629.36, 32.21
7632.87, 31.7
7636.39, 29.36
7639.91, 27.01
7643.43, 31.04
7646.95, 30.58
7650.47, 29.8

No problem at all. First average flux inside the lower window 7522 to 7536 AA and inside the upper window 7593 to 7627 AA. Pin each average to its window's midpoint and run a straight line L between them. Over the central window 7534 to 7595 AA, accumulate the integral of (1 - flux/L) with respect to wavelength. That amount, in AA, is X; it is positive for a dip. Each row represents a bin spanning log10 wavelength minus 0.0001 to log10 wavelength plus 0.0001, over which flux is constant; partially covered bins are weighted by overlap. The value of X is -3.8 AA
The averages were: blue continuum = 31.7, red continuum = 30.6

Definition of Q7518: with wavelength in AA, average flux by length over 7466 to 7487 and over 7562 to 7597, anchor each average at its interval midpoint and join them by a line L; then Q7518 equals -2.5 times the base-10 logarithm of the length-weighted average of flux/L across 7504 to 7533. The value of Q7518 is 0.05 mag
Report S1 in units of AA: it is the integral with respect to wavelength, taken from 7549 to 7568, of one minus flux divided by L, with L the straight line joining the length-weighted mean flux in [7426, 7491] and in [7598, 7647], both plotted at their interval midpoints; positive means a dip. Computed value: -1.4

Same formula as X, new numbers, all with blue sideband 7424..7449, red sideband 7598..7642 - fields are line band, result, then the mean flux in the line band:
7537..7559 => -1.9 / 33.6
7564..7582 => -1.1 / 32.6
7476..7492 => -0.5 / 32.1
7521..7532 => -0.2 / 31.5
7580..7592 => -1.2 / 33.9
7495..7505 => -0.6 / 32.8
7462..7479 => -0.2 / 31.5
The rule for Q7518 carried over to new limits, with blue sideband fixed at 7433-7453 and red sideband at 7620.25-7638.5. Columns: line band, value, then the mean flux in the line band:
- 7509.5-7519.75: 0.02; 30.6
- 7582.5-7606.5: -0.02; 31.6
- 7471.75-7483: -0.02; 31.8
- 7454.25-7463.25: 0.02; 30.8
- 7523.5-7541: -0.02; 31.8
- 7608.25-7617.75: -0.02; 31.5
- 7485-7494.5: -0.03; 32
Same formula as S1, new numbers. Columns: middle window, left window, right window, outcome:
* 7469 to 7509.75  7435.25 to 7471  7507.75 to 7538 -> -0.98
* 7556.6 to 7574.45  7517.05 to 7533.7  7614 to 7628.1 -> -0.83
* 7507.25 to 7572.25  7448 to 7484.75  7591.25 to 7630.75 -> -2.44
